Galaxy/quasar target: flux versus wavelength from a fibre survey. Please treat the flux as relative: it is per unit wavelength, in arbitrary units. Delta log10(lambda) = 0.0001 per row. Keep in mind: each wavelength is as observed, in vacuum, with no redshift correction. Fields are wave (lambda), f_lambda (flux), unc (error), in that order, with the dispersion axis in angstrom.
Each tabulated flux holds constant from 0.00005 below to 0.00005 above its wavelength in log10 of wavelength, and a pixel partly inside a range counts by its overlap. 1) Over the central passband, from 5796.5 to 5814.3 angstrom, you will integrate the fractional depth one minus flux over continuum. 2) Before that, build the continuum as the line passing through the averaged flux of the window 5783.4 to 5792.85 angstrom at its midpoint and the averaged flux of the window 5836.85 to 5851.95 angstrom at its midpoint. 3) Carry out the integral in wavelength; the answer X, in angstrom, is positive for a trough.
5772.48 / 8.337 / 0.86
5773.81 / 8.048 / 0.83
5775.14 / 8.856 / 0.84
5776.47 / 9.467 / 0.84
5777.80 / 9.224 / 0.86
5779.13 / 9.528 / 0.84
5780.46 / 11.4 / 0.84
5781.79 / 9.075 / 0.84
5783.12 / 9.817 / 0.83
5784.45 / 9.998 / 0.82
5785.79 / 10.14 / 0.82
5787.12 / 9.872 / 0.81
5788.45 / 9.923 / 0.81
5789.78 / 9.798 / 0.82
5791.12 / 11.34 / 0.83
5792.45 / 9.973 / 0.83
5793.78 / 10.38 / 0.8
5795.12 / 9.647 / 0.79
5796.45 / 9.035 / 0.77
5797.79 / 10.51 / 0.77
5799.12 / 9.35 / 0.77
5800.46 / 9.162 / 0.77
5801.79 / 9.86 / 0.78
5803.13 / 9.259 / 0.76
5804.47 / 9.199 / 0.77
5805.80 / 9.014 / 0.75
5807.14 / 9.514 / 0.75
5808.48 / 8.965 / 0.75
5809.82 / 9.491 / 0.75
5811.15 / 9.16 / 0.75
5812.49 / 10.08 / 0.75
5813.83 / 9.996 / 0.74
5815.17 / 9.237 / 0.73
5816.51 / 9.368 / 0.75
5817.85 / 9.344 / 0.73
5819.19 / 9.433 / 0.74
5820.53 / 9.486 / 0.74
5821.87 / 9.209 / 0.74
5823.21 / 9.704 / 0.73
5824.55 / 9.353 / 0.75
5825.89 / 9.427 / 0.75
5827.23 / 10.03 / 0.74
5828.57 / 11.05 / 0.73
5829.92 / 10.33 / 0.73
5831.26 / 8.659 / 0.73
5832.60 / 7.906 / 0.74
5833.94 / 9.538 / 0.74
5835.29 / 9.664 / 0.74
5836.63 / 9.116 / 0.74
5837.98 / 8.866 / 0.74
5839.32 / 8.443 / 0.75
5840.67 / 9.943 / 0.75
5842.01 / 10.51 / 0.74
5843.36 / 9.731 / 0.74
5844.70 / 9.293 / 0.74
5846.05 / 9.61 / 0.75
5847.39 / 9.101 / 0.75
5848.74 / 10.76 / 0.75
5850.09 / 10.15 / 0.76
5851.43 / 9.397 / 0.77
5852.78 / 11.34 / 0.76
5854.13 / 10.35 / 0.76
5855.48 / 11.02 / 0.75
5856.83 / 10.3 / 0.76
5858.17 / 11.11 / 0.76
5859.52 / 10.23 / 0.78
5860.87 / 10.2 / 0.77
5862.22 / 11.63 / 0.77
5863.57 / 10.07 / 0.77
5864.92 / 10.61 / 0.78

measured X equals 0.88 angstrom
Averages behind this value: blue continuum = 10.1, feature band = 9.48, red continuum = 9.61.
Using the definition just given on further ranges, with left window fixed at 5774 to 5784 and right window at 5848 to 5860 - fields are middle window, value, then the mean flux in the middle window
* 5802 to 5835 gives 2.0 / 9.45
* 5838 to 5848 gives 0.9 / 9.49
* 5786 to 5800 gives -0.3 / 9.98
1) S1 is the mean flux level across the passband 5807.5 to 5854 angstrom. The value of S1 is 9.59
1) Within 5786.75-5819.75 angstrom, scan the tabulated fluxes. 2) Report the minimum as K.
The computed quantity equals 8.965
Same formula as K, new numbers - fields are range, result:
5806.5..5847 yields 7.906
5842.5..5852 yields 9.101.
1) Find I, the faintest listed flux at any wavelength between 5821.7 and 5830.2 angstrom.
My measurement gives 9.209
